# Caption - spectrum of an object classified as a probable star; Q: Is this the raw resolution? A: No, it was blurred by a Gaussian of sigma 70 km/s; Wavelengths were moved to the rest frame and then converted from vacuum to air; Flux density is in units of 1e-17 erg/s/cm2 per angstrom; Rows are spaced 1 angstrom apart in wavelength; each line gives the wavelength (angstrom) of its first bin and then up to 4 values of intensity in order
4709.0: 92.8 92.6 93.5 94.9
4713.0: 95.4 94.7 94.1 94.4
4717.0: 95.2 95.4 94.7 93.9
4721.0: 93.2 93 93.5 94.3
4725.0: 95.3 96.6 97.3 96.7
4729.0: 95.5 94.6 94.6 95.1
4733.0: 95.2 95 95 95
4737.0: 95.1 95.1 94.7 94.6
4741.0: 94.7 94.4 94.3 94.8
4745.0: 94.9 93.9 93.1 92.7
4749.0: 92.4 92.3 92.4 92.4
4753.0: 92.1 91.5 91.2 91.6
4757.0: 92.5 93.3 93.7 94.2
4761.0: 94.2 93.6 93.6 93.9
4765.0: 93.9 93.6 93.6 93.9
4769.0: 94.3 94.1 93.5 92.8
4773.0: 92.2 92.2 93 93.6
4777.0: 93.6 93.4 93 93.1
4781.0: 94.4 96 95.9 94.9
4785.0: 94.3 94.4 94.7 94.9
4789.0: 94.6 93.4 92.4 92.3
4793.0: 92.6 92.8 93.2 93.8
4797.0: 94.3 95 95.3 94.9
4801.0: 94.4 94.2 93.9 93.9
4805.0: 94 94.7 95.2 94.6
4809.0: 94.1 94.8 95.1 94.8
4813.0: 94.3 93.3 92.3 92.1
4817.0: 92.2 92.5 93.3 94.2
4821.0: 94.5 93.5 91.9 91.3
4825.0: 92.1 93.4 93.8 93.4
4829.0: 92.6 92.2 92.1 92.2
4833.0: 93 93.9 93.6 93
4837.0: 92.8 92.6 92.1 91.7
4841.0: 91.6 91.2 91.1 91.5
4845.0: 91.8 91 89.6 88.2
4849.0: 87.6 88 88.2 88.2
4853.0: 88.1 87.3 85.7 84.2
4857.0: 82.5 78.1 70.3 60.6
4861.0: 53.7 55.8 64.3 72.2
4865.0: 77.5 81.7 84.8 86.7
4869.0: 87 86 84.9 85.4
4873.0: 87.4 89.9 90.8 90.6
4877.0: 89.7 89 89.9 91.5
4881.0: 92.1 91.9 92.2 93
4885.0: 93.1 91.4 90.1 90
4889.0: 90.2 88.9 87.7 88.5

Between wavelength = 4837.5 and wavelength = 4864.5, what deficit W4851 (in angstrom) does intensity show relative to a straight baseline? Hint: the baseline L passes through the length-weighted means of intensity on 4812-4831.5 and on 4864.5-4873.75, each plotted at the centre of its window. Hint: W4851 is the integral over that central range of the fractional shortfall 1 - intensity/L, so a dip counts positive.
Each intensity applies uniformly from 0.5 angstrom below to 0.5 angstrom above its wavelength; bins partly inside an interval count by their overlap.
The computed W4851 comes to 1.6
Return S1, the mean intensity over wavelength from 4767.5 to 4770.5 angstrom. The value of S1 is 94.1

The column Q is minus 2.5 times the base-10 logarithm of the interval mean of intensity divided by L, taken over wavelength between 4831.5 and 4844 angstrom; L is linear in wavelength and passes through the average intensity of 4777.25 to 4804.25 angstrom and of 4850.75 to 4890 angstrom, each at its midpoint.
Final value -0.05 mag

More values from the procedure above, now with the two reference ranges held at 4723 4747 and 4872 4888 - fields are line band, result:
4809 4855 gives 0.002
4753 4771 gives 0.010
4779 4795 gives -0.006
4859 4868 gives 0.288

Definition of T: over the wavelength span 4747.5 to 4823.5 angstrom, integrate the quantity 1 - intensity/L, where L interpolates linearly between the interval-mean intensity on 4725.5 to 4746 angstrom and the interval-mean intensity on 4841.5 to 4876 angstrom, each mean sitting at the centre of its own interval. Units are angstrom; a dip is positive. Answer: -3.0 angstrom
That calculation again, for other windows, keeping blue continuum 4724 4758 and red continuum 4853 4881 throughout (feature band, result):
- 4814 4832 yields -1.5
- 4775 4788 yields -0.6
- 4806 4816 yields -0.8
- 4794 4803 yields -0.6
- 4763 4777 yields -0.3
